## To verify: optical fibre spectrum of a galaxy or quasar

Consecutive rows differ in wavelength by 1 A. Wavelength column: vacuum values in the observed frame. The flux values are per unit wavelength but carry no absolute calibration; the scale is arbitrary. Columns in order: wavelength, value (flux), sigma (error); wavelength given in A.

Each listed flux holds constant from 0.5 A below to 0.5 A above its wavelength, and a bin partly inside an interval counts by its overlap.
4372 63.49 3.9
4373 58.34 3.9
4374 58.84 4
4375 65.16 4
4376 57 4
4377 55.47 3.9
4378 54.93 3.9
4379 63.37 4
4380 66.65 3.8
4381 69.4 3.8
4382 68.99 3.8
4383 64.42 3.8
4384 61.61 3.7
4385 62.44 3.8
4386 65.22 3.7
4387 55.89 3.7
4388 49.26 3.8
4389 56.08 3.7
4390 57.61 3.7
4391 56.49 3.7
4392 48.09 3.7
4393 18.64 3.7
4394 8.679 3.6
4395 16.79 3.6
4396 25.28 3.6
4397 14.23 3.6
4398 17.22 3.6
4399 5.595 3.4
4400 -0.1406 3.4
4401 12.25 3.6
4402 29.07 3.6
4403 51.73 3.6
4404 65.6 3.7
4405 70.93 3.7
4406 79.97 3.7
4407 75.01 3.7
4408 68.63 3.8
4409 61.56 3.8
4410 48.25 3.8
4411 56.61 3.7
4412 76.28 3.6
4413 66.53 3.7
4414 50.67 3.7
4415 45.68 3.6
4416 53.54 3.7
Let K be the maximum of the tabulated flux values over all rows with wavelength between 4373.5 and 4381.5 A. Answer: 69.4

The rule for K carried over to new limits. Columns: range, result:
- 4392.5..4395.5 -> 18.64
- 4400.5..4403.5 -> 51.73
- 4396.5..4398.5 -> 17.22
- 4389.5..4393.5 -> 57.61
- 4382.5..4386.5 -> 65.22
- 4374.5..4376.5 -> 65.16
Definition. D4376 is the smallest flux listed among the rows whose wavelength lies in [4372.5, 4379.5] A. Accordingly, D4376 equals 54.93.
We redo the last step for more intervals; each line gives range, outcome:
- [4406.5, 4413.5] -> 48.25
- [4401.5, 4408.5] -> 29.07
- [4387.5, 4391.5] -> 49.26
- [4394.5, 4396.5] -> 16.79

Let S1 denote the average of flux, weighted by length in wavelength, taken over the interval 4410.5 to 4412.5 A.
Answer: 66.4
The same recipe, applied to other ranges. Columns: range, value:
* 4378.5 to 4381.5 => 66.5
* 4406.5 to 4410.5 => 63.4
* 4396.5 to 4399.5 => 12.3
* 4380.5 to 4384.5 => 66.1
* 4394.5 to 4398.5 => 18.4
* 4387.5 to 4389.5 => 52.7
